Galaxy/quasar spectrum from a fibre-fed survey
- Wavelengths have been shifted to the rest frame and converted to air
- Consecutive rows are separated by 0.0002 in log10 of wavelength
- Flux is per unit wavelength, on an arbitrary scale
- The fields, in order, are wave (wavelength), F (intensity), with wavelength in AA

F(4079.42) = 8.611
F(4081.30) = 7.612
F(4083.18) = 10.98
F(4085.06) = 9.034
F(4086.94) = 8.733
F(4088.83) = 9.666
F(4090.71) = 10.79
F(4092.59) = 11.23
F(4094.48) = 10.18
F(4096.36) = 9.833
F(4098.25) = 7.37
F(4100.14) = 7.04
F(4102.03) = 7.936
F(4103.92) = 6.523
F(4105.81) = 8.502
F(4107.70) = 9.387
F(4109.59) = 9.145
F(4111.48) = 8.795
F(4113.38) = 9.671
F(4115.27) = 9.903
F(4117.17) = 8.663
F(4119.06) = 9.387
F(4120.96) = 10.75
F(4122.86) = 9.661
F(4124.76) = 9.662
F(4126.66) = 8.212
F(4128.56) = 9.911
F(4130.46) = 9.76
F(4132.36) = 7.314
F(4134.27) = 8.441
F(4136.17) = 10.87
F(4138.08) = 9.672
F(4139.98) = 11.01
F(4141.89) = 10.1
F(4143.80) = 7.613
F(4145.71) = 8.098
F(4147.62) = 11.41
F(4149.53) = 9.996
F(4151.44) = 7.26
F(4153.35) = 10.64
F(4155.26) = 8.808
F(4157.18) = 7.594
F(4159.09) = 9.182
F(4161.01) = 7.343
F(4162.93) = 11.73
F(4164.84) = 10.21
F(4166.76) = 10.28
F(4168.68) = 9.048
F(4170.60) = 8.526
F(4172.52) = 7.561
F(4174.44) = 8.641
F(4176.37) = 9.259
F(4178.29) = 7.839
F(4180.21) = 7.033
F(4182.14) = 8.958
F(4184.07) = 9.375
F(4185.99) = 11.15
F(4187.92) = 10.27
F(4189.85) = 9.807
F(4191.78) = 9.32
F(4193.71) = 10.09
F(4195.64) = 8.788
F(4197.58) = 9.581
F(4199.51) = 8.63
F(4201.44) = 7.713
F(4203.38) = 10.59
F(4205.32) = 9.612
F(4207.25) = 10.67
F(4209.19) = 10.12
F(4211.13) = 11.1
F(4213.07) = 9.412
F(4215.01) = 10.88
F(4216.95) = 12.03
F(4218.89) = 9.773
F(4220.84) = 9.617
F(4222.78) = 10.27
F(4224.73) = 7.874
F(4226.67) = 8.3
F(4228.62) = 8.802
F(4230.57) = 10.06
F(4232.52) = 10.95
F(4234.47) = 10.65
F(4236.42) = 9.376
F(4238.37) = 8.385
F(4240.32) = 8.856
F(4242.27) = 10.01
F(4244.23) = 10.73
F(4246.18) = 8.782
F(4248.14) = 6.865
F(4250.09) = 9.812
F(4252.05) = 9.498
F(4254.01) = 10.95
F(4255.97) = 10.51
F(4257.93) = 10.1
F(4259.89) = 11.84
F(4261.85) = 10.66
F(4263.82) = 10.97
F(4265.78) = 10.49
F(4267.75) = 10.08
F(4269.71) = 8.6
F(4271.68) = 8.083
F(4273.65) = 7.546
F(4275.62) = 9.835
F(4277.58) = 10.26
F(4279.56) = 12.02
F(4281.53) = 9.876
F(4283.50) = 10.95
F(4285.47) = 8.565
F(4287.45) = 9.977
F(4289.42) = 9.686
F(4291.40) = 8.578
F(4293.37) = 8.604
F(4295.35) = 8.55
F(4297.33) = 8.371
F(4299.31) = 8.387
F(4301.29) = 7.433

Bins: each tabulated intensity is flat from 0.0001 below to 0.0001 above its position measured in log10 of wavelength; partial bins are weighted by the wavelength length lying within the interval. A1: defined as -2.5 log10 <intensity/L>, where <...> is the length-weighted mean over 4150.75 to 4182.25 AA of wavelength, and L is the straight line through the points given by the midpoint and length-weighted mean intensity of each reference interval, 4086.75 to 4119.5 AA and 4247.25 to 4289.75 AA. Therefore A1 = 0.06 mag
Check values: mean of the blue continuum 9.04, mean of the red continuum 9.88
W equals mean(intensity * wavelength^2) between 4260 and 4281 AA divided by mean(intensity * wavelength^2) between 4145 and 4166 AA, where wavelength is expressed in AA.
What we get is 1.13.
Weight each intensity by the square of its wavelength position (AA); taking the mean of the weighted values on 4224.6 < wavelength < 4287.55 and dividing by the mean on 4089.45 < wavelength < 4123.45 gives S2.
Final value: 1.14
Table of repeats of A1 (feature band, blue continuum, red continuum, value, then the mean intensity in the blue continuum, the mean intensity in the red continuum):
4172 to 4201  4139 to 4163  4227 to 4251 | 0.02 mag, 9.2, 9.41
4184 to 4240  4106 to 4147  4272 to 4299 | -0.05 mag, 9.34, 9.39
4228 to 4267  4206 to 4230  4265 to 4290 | -0.01 mag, 9.9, 9.68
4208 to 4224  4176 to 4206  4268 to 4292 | -0.11 mag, 9.25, 9.53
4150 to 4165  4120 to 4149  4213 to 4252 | 0.05 mag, 9.5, 9.57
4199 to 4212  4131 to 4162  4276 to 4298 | -0.06 mag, 9.09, 9.61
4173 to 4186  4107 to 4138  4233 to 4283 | 0.10 mag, 9.35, 9.82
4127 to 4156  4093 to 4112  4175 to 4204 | -0.06 mag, 8.54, 9.2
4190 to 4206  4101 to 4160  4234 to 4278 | 0.01 mag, 9.16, 9.67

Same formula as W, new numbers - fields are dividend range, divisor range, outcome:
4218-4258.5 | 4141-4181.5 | 1.10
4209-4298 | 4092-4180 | 1.13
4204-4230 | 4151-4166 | 1.11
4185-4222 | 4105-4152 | 1.10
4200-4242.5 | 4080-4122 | 1.13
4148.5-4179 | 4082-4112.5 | 1.03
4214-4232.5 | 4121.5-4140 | 1.09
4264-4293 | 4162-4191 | 1.09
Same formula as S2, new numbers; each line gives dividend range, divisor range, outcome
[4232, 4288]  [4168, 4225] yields 1.07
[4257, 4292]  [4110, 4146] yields 1.13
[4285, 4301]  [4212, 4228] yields 0.93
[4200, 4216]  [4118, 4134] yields 1.12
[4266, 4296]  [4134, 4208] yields 1.07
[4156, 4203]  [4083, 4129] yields 1.02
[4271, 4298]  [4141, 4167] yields 1.07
